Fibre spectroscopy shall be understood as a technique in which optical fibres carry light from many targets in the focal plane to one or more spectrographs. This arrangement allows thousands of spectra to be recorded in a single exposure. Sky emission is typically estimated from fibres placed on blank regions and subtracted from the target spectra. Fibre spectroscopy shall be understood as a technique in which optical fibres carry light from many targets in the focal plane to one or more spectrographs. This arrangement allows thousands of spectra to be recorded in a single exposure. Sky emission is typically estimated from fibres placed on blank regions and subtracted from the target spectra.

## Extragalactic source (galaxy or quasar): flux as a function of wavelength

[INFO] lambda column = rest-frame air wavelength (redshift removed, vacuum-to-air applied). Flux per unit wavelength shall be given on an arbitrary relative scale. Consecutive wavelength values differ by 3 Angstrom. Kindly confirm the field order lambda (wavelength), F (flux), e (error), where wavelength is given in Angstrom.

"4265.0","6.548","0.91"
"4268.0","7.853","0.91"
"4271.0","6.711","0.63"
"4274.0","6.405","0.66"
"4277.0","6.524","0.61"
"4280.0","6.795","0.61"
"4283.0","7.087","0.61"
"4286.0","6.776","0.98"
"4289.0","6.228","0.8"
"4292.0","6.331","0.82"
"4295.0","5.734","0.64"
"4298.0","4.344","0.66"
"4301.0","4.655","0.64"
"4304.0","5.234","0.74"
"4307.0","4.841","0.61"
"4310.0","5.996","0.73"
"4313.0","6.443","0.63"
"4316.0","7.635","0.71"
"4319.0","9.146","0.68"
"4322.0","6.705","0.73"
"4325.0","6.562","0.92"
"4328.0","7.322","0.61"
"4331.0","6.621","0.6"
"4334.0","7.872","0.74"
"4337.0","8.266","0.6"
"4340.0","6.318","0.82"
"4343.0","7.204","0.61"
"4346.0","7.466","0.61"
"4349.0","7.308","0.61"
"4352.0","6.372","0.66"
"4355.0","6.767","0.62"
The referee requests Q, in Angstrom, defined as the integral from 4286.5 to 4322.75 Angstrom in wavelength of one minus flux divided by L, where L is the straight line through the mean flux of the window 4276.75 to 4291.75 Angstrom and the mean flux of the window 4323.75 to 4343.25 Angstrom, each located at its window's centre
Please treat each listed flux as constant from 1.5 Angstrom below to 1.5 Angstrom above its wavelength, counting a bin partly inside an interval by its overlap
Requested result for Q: 4.1 Angstrom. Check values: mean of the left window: 6.67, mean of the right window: 7.17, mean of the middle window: 6.11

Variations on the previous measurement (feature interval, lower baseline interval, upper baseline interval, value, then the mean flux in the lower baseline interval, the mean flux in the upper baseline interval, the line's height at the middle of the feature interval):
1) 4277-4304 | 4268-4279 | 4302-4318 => 1.96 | 6.74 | 6.08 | 6.43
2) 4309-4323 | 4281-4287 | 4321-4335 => -0.53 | 6.93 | 7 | 6.98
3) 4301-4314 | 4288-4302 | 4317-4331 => 1.66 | 5.46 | 7.35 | 6.28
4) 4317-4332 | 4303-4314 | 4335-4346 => -2.03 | 5.61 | 7.32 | 6.46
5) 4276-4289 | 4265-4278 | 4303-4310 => -0.83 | 6.85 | 5.23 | 6.34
